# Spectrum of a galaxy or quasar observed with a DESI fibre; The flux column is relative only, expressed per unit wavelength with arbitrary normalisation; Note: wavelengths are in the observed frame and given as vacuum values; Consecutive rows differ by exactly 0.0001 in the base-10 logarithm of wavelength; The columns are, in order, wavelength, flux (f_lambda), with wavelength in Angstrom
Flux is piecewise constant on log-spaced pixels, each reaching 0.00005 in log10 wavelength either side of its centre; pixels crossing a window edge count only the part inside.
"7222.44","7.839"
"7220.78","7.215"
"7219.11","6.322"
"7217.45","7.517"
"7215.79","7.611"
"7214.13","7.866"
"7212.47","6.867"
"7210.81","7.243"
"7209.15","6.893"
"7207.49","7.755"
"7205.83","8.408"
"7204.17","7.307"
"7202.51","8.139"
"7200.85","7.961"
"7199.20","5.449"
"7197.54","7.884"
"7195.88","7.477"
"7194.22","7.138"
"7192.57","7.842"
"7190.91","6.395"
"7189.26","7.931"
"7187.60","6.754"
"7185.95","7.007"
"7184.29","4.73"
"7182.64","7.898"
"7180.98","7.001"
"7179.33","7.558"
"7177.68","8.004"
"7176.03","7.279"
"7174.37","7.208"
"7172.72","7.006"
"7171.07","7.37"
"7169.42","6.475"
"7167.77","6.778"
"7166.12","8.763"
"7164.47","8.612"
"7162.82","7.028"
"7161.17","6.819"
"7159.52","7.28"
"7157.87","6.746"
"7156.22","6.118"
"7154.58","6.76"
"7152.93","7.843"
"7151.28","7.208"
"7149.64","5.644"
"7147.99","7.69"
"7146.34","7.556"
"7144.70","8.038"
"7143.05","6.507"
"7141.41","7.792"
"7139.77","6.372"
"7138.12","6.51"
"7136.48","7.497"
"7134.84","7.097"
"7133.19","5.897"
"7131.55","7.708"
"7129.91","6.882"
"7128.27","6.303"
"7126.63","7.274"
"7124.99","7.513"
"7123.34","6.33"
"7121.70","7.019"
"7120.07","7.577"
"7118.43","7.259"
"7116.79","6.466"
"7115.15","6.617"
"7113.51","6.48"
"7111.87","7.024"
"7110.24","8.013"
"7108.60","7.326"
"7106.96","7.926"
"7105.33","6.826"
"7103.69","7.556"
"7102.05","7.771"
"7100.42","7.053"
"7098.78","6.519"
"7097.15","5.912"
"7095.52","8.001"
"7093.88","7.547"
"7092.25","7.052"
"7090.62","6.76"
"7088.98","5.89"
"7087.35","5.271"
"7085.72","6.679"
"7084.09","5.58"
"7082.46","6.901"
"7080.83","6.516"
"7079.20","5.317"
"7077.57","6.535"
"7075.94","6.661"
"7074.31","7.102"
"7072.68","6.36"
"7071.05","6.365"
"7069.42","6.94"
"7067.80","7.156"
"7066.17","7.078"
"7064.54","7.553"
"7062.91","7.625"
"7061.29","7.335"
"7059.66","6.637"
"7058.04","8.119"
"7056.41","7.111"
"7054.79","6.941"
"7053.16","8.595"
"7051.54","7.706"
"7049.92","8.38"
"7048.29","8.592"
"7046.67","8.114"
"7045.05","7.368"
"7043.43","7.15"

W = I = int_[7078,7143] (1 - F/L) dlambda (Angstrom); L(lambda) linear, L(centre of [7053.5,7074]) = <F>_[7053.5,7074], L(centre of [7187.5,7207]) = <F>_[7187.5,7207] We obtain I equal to 3.3 Angstrom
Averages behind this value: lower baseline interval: 7.13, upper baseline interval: 7.42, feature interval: 6.87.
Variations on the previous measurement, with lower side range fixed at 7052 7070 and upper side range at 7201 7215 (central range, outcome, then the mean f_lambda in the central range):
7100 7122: 0.70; 7.22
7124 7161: 2.41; 7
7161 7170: 0.05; 7.48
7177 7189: 0.83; 7.02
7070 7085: 2.08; 6.38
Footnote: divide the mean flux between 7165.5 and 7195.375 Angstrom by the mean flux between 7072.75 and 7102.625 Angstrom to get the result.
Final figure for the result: 1.1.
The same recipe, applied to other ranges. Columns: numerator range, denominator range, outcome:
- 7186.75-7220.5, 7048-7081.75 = 1.03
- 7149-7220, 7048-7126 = 1.03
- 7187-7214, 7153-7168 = 1.01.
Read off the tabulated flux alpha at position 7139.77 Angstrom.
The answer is 6.372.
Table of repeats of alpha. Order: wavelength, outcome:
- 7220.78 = 7.215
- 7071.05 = 6.365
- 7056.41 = 7.111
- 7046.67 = 8.114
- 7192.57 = 7.842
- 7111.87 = 7.024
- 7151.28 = 7.208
